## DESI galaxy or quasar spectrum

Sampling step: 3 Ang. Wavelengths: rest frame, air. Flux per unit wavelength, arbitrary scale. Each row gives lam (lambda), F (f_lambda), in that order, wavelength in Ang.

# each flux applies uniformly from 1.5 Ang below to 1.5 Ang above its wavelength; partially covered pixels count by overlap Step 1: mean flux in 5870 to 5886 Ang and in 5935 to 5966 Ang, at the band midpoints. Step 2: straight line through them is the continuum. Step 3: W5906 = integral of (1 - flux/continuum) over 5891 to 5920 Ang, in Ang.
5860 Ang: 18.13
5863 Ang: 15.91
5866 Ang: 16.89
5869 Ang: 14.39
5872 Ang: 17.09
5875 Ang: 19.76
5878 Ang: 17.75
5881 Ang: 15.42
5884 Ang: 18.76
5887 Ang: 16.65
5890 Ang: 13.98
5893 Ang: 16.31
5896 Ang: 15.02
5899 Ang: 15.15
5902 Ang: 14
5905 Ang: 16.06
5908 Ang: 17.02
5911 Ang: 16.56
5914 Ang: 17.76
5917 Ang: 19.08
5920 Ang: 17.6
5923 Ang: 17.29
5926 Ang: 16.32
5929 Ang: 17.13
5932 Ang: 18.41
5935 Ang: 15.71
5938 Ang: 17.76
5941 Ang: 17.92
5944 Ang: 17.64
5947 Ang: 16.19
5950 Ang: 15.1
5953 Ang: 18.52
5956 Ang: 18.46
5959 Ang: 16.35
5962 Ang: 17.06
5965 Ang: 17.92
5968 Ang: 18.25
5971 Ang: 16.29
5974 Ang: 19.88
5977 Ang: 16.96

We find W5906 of 1.8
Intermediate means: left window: 17.6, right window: 17.2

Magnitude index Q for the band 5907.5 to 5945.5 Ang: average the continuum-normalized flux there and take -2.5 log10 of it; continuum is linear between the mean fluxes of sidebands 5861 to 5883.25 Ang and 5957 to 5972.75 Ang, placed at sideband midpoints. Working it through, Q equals -0.02 mag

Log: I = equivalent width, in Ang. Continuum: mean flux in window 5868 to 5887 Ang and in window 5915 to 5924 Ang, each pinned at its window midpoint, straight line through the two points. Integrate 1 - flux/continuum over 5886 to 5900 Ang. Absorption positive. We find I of 1.7 Ang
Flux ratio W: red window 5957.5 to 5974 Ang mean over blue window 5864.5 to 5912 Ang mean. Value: 1.07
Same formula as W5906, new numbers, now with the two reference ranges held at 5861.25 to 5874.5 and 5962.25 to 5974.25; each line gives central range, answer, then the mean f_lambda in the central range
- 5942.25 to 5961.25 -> 0.5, 17.1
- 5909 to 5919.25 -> -0.4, 17.7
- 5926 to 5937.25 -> 0.2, 17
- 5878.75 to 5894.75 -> 0.4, 16.3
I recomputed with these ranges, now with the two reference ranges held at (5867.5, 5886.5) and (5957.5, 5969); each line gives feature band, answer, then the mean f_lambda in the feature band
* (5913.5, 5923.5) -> -0.4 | 18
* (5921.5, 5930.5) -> 0.2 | 16.9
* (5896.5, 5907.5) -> 1.3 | 15.2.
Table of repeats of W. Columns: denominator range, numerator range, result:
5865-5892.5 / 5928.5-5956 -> 1.03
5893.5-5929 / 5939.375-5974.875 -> 1.05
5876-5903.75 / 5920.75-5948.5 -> 1.08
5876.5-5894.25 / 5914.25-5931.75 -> 1.07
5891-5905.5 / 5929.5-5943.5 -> 1.15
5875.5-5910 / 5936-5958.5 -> 1.07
